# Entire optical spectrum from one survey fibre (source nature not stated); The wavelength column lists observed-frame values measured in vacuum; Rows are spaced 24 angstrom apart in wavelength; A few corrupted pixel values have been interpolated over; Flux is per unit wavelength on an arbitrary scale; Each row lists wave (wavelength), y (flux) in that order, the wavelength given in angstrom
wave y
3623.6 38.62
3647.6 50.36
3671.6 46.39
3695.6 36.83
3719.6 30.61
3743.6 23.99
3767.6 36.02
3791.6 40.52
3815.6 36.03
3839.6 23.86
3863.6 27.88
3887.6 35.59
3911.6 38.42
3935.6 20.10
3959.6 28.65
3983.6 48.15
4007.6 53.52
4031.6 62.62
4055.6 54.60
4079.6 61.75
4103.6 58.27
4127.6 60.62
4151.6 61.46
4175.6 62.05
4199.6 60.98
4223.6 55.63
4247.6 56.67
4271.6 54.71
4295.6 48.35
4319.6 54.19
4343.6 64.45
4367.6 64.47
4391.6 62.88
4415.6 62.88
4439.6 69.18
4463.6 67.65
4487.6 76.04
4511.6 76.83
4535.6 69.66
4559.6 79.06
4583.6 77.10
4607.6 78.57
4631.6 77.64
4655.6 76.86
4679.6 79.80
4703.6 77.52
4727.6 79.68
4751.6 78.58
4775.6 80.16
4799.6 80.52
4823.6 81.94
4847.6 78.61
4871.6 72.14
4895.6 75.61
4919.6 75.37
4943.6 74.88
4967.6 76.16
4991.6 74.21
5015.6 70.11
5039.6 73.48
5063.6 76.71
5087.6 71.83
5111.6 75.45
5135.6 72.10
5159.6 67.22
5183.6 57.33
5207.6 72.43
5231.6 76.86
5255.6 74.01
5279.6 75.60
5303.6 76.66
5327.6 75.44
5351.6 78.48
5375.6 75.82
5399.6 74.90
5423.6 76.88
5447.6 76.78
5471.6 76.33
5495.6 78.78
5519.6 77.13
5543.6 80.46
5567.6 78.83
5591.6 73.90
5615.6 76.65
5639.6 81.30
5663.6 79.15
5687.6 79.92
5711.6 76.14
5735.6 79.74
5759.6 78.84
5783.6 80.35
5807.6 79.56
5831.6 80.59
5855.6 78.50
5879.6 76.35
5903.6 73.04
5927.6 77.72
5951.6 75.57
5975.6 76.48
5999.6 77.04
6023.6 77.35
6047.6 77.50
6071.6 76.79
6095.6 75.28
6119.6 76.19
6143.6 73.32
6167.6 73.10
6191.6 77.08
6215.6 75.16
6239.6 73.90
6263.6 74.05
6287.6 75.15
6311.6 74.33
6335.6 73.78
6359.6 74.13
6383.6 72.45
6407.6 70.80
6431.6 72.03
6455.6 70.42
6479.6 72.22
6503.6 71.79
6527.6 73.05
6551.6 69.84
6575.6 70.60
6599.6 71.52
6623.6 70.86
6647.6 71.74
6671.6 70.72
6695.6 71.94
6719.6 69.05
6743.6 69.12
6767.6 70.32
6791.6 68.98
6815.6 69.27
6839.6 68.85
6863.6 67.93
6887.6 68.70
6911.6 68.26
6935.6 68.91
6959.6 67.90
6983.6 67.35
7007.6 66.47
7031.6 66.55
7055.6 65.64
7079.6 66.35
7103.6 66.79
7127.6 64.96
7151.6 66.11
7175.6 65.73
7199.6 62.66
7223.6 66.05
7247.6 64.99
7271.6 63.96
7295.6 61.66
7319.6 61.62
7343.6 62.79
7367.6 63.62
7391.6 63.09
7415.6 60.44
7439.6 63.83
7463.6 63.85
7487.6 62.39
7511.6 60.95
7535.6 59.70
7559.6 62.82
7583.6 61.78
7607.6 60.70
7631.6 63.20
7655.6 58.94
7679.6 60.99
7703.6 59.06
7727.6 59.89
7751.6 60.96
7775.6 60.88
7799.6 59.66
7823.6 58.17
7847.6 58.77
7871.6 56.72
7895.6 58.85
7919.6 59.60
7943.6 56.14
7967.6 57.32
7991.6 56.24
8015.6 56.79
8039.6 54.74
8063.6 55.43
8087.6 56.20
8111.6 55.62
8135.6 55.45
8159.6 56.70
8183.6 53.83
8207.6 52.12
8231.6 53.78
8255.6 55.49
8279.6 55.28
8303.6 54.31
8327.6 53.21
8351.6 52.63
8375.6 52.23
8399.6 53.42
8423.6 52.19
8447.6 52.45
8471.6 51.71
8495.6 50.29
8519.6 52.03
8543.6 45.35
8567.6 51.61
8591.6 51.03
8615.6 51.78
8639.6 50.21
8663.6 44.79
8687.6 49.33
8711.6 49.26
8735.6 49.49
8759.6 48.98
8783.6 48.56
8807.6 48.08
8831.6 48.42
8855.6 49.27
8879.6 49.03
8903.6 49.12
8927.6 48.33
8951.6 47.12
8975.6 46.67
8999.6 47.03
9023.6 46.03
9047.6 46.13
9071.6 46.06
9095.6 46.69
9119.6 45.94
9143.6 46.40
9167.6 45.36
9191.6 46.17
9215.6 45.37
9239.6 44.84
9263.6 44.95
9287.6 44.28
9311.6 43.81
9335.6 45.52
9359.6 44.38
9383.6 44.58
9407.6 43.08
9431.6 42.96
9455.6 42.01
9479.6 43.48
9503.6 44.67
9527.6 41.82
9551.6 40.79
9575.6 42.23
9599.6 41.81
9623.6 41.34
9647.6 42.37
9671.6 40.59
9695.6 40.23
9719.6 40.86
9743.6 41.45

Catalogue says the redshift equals 0.00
